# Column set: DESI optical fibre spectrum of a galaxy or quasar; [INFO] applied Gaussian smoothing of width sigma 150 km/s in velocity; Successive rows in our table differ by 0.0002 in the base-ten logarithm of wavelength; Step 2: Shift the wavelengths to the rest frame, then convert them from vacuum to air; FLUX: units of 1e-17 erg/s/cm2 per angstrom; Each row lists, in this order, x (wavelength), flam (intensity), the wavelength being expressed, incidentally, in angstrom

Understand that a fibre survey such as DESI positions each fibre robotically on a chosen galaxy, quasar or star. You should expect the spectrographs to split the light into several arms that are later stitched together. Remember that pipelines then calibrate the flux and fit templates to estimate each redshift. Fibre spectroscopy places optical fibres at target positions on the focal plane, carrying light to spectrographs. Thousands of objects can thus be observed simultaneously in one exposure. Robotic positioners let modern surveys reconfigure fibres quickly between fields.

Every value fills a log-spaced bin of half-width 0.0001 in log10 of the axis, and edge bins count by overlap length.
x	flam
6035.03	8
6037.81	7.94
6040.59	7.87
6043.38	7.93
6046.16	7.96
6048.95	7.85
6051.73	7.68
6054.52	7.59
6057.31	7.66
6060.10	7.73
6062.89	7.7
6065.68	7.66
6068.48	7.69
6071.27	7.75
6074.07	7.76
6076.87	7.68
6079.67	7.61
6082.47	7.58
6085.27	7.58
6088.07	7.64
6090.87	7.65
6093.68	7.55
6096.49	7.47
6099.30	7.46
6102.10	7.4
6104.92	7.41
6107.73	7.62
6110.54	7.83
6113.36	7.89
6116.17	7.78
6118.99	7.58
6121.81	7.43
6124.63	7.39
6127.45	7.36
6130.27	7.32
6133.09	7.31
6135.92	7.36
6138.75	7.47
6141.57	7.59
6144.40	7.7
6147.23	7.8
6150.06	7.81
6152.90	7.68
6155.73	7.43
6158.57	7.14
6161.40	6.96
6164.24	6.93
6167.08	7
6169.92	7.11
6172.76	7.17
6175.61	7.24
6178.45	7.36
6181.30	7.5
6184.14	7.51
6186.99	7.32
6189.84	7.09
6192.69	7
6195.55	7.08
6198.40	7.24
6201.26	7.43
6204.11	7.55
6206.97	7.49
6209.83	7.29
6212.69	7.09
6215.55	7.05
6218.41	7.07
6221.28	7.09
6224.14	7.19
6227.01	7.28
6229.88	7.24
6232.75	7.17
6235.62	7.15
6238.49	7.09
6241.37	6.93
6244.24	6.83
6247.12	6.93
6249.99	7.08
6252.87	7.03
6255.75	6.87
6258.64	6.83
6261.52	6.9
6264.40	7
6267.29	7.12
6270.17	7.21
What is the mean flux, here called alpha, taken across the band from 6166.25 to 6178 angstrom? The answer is 7.16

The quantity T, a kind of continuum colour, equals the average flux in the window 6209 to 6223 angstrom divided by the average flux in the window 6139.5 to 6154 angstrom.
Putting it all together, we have 0.92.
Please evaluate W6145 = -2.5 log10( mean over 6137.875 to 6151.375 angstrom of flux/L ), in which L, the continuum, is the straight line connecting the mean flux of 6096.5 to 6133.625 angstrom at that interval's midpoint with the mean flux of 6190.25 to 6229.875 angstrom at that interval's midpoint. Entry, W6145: -0.04 mag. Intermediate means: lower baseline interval 7.53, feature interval 7.69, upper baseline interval 7.22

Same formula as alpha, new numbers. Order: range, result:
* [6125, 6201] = 7.33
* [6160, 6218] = 7.22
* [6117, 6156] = 7.52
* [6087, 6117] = 7.61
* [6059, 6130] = 7.6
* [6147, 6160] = 7.55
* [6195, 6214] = 7.32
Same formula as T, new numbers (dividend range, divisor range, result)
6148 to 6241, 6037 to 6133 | 0.95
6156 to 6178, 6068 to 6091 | 0.93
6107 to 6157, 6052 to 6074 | 0.99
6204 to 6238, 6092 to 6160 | 0.96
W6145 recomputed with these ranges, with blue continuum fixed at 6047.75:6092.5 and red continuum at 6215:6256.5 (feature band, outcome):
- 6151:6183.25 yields 0.012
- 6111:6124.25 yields -0.022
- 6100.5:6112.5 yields -0.005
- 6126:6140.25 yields 0.011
